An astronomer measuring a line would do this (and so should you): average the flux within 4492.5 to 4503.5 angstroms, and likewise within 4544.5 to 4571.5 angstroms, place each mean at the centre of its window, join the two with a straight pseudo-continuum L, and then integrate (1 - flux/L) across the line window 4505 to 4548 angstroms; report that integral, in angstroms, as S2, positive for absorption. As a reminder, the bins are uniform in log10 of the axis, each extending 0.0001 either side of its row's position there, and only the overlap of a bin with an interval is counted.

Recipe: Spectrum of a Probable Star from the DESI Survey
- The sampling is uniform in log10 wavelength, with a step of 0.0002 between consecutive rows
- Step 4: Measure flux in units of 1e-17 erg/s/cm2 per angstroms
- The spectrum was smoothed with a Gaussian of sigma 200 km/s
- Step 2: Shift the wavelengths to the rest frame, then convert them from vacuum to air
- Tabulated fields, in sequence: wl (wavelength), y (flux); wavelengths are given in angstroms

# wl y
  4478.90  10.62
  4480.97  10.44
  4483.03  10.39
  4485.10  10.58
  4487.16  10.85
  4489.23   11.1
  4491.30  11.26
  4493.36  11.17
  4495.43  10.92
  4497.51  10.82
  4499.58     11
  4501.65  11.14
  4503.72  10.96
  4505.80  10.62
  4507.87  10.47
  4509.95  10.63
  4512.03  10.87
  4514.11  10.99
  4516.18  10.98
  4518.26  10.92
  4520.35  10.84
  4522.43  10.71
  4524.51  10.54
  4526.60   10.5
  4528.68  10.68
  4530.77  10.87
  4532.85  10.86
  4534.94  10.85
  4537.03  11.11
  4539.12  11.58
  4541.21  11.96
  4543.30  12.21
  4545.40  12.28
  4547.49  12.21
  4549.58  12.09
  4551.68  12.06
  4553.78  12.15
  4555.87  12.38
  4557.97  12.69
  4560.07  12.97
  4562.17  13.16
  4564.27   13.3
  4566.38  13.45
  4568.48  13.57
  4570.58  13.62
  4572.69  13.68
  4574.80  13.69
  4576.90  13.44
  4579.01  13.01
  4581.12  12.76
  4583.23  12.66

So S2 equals 2.8 angstroms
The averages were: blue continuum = 11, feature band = 11.1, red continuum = 12.8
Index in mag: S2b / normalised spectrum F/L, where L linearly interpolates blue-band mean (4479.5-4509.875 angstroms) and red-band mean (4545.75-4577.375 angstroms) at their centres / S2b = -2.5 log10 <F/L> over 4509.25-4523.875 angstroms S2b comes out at 0.07 mag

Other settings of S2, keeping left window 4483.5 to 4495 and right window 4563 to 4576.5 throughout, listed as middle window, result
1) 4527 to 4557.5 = 2.43 angstroms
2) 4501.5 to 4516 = 0.98 angstroms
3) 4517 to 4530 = 1.46 angstroms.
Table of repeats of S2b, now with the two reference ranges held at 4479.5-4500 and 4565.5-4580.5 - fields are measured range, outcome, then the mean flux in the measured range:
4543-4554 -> 0.047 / 12.2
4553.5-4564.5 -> 0.021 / 12.8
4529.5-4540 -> 0.115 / 11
